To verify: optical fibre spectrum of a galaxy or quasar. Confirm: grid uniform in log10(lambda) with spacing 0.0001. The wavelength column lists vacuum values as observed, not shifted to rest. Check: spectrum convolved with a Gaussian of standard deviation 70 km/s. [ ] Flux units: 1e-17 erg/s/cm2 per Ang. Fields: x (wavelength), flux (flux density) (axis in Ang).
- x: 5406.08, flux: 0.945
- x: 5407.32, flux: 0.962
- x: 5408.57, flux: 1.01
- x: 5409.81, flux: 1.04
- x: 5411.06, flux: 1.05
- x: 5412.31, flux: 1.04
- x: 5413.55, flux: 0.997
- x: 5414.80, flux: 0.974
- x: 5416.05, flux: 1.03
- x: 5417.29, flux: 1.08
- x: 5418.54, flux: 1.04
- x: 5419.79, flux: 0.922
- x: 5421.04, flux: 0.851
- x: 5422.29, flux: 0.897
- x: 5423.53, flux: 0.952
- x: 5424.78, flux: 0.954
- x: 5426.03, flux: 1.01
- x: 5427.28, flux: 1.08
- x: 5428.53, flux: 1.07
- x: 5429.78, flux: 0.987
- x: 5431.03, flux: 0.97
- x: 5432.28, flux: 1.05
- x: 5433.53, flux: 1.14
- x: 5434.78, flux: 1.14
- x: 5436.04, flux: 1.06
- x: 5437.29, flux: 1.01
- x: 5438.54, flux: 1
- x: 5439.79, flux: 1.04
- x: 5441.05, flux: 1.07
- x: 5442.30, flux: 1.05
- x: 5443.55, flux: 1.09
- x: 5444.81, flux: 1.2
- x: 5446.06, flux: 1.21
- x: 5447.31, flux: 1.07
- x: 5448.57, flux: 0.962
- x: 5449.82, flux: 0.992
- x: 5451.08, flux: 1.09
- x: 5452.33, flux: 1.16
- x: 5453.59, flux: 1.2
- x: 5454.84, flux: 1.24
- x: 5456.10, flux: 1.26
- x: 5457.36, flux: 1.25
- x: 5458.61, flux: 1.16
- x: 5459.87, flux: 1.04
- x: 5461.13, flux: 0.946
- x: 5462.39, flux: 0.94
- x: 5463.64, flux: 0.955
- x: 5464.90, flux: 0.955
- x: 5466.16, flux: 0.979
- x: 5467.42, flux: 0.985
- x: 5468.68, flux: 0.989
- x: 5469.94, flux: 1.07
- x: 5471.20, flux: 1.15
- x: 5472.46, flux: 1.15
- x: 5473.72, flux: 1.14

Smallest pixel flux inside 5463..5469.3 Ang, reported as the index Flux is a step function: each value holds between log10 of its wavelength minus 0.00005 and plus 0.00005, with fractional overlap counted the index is 0.955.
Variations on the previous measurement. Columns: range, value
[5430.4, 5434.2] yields 0.97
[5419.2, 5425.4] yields 0.851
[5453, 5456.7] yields 1.2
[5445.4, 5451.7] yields 0.962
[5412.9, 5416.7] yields 0.974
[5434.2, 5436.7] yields 1.06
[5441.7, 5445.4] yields 1.05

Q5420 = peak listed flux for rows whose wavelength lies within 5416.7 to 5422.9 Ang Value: 1.08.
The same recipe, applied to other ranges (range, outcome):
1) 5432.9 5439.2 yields 1.14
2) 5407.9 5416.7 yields 1.05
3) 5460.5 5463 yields 0.946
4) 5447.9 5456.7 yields 1.26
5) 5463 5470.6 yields 1.07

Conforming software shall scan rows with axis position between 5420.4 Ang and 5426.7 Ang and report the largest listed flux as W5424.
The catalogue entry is 1.01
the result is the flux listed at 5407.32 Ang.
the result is 0.962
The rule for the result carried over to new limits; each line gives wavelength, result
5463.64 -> 0.955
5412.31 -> 1.04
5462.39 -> 0.94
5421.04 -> 0.851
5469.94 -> 1.07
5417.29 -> 1.08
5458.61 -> 1.16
